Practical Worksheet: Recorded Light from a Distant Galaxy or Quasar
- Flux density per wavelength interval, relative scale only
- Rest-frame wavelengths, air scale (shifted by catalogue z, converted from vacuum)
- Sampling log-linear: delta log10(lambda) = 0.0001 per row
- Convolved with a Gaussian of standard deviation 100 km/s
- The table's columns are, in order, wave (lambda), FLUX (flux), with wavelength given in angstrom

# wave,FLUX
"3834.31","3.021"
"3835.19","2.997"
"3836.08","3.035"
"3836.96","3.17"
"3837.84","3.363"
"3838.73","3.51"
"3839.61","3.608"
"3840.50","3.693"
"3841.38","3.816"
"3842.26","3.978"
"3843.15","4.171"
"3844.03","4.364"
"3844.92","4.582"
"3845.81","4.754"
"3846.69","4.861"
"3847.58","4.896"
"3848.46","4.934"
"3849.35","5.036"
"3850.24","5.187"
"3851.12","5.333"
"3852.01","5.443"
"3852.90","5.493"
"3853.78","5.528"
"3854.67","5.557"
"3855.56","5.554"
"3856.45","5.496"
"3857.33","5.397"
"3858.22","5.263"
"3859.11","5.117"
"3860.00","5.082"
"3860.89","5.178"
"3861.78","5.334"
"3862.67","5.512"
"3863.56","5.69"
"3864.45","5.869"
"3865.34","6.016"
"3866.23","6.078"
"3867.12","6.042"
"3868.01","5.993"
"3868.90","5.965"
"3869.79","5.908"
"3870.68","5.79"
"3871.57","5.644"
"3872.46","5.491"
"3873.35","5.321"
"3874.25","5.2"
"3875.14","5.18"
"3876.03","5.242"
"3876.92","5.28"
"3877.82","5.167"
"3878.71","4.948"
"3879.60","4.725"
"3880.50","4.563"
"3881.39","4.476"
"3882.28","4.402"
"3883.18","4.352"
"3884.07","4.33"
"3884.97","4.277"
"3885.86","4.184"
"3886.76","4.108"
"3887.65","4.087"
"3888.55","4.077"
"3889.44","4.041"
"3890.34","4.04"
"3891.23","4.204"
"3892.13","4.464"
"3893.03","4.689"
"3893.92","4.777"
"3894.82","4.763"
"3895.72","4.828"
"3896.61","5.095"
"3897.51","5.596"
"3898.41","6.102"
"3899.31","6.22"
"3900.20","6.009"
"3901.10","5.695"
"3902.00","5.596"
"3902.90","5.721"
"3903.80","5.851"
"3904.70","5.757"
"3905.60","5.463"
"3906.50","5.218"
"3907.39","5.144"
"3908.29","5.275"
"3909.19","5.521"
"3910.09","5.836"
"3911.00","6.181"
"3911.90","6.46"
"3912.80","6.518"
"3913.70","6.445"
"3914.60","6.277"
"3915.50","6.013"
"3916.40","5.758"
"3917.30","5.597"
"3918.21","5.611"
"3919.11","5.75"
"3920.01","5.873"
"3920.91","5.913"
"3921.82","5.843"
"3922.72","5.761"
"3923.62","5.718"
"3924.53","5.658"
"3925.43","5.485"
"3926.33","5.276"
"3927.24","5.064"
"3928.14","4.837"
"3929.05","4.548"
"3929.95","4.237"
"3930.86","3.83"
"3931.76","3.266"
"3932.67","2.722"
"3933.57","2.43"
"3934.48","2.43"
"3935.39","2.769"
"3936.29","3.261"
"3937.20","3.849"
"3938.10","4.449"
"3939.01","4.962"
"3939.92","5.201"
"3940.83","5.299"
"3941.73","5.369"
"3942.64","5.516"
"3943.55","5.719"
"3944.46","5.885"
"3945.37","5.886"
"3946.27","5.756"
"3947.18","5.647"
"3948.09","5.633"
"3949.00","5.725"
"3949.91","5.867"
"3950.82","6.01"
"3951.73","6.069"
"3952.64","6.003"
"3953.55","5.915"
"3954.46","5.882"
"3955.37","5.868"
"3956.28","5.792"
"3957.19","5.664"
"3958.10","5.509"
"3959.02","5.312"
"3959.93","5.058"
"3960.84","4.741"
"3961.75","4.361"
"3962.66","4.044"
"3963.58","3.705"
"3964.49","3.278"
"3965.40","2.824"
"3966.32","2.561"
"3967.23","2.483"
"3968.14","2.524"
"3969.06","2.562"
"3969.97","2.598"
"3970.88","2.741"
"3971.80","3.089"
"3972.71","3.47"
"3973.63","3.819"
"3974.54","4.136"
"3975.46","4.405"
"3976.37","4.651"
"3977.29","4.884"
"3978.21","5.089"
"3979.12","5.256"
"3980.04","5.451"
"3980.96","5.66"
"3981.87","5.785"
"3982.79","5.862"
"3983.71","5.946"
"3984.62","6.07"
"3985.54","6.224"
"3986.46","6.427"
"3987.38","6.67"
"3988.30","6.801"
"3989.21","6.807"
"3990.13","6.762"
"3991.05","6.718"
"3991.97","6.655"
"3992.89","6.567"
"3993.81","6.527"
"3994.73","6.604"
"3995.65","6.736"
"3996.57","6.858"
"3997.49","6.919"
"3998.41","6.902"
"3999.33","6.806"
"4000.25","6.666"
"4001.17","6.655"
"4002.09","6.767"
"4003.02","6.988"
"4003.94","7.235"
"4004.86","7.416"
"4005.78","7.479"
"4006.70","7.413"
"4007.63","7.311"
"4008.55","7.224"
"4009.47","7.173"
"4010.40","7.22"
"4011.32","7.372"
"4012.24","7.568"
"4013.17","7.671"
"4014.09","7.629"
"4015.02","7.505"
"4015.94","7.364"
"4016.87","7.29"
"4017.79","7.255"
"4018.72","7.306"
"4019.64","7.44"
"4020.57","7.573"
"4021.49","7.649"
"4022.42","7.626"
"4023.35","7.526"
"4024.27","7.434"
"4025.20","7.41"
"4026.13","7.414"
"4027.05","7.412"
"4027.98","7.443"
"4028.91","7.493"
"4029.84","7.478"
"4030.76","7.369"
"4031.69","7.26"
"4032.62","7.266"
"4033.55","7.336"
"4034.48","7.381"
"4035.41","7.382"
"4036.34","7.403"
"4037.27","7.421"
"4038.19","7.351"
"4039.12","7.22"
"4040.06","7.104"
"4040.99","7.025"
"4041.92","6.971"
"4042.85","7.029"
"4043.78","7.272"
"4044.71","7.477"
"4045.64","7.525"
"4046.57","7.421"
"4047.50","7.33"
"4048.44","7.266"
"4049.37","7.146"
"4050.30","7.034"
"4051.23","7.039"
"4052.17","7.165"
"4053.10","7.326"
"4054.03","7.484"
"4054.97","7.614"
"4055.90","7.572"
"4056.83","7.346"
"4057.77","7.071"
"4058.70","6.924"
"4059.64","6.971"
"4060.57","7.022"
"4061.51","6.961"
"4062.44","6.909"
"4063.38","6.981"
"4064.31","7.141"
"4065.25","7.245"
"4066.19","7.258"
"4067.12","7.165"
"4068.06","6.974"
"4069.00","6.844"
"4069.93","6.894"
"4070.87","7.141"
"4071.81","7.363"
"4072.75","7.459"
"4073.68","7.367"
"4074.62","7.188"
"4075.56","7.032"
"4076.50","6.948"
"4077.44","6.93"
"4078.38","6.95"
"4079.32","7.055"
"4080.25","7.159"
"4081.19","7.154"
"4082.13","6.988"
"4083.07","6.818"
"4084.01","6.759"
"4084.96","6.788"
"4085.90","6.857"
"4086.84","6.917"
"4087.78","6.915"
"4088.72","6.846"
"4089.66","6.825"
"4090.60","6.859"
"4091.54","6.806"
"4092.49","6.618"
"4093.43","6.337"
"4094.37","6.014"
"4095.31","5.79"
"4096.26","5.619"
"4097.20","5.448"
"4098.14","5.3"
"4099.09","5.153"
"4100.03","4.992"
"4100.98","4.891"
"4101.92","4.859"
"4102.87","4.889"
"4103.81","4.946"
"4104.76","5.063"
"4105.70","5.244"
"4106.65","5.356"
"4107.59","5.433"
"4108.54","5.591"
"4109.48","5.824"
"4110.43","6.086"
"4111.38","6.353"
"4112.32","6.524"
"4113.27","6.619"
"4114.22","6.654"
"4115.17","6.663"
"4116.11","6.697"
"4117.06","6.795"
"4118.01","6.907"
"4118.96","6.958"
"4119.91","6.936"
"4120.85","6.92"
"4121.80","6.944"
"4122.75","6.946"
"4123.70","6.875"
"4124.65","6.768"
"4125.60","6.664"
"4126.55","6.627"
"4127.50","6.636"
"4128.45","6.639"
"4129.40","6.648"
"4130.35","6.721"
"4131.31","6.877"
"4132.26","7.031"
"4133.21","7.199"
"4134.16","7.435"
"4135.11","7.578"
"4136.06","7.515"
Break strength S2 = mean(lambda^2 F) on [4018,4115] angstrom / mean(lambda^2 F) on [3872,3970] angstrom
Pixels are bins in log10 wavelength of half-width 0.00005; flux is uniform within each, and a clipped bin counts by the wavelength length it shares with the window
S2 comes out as 1.48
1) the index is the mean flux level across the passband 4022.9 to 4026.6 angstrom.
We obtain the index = 7.46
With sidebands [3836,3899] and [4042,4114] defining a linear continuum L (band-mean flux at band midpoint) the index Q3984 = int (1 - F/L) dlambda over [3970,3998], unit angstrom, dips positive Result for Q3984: 1.3 angstrom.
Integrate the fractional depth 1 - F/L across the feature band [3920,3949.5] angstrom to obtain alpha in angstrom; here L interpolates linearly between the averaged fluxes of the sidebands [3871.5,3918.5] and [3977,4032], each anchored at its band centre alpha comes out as 5.0 angstrom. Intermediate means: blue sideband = 5.2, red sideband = 6.91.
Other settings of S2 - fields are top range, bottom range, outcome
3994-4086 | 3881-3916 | 1.49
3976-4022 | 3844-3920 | 1.35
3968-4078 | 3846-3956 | 1.38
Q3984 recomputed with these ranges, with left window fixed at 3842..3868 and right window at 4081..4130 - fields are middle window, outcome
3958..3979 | 7.0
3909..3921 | -1.1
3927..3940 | 4.1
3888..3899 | 1.4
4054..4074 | -3.4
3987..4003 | -2.5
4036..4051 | -3.0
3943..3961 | -0.2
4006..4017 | -2.8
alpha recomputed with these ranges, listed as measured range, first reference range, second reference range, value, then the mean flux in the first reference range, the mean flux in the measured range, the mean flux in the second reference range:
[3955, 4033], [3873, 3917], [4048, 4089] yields 2.84 angstrom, 5.18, 6.08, 7.09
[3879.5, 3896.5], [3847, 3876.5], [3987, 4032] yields 4.07 angstrom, 5.48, 4.4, 7.17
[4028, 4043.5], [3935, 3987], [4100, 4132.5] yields -4.99 angstrom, 4.82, 7.28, 6.26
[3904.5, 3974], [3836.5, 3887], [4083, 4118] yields 5.65 angstrom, 4.98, 4.88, 6.06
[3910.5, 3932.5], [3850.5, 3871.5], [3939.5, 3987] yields -1.13 angstrom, 5.59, 5.46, 4.91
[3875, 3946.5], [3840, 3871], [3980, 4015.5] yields 9.82 angstrom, 5.22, 5.03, 6.81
